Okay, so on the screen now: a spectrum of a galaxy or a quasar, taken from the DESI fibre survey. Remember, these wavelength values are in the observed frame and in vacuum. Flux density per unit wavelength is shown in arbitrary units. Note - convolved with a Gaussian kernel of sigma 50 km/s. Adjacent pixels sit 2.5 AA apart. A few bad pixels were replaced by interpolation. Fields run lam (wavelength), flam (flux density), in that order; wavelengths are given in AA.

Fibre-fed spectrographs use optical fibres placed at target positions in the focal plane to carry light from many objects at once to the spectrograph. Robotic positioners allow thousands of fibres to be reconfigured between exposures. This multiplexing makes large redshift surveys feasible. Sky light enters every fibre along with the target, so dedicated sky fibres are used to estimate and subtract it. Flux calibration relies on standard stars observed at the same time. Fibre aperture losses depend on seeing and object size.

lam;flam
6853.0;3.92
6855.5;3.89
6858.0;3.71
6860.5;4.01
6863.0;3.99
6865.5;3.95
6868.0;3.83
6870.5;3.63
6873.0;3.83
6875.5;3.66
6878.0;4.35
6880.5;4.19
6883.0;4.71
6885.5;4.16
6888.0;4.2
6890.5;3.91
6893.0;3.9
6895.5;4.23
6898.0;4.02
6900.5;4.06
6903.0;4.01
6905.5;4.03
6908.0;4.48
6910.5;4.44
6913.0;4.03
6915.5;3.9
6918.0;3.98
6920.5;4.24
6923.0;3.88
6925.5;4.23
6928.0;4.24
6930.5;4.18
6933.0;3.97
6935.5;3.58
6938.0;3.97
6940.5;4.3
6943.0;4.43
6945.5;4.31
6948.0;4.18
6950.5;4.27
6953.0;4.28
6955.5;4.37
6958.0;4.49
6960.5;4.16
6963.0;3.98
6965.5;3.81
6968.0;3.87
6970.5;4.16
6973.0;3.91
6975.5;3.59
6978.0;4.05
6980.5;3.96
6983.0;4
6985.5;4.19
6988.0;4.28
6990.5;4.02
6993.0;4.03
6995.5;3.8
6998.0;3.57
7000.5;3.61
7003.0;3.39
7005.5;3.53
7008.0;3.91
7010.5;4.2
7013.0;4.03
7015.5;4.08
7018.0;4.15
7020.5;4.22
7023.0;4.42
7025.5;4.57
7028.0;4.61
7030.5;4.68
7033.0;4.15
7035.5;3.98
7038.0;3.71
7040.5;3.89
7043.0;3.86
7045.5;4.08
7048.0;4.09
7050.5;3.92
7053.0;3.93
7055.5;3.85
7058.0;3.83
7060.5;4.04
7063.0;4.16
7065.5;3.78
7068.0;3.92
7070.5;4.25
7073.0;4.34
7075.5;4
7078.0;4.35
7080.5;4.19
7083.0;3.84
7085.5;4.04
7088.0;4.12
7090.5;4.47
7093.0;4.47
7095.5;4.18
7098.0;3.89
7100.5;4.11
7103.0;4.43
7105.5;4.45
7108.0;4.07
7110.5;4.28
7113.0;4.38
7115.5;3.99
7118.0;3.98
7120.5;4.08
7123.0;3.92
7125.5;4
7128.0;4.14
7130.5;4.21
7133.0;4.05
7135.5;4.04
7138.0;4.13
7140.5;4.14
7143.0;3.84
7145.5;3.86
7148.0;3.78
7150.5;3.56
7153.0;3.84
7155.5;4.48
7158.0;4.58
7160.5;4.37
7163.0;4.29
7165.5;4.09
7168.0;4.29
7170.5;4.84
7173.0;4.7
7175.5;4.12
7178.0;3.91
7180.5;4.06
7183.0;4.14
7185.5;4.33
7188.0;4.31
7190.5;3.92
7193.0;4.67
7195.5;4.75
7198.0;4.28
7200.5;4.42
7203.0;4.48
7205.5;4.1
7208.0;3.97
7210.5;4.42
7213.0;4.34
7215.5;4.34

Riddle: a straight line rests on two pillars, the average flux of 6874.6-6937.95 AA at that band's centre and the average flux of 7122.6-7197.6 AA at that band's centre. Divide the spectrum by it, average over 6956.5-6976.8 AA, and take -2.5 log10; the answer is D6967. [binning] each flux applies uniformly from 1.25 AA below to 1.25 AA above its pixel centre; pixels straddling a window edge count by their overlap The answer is 0.03 mag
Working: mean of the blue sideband 4.1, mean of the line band 4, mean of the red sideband 4.18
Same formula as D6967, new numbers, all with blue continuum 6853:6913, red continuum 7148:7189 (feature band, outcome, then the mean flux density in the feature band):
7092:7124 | 0.01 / 4.17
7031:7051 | 0.04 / 3.99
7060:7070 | 0.05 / 3.99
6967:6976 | 0.05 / 3.91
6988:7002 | 0.08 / 3.84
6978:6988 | 0.01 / 4.08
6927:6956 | -0.02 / 4.17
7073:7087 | 0.02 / 4.11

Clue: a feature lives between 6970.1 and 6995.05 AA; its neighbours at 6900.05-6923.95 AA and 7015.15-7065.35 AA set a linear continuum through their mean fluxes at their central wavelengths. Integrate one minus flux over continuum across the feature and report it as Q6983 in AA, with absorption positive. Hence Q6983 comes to 0.6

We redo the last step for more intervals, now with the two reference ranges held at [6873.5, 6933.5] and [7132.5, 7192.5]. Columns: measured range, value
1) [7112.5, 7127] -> 0.39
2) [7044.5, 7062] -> 0.76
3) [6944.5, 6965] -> -0.53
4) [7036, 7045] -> 0.63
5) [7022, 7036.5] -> -0.94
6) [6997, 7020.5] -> 1.62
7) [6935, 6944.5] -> 0.03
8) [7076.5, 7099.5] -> -0.11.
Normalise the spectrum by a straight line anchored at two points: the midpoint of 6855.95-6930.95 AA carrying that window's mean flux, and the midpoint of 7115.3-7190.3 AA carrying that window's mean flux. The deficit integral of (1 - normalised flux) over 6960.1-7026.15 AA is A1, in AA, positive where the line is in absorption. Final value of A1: 1.9 AA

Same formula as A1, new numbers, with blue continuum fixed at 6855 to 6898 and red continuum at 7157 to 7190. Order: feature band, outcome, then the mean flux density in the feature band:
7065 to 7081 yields 0.3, 4.13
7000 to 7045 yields 1.0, 4.06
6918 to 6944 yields -0.2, 4.09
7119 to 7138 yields 0.8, 4.07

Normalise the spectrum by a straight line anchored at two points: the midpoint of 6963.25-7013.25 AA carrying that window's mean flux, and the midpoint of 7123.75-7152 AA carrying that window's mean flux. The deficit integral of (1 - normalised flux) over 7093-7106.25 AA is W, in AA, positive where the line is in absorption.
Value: -0.9 AA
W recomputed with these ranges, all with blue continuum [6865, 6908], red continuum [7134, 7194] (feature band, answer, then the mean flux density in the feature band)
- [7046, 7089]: 0.99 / 4.04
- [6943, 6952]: -0.44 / 4.28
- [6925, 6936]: 0.04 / 4.06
